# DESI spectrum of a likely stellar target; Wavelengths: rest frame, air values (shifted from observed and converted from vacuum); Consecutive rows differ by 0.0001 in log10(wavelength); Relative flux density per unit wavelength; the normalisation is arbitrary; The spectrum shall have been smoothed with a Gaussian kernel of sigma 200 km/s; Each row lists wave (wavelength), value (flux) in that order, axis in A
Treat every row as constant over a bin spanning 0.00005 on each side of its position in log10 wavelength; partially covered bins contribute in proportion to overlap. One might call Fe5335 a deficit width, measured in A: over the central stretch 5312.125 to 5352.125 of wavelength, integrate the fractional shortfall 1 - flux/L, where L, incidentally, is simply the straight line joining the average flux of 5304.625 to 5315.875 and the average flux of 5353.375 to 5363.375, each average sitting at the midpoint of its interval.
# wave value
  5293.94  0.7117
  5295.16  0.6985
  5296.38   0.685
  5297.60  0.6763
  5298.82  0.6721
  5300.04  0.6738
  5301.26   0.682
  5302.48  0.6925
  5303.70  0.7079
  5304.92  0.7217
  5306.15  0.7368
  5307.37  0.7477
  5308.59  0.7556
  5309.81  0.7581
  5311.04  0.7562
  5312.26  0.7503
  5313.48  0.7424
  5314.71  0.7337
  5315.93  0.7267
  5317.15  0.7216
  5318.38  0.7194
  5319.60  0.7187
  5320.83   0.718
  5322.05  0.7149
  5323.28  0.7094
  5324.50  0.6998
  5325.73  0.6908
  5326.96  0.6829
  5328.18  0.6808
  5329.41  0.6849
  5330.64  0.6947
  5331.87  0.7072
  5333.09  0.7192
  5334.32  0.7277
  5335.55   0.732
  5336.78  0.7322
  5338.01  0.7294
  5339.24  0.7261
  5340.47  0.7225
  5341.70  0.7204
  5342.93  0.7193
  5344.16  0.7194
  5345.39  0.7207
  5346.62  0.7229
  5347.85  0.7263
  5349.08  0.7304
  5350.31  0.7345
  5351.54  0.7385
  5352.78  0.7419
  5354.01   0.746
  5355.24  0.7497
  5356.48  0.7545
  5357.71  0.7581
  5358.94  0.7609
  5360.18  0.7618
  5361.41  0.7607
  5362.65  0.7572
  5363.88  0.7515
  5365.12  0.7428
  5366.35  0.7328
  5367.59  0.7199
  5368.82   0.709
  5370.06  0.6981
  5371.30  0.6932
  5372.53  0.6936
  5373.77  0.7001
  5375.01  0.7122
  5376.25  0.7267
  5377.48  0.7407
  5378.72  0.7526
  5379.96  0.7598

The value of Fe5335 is 1.67 A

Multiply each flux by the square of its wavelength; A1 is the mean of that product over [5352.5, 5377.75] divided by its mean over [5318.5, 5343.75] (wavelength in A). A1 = 1.04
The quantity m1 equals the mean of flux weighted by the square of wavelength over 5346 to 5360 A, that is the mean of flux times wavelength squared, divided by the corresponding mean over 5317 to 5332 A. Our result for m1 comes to 1.07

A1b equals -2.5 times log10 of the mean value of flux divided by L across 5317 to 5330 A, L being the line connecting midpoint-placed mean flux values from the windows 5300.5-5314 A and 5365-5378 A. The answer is 0.04 mag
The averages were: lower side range 0.731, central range 0.703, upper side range 0.715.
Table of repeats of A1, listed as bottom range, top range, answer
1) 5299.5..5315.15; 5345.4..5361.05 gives 1.04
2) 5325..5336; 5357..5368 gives 1.08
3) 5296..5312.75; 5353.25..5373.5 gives 1.05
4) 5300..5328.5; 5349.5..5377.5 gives 1.04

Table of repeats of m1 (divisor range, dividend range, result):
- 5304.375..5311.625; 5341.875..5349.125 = 0.98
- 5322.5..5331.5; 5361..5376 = 1.06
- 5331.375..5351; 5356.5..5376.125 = 1.02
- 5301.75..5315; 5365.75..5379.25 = 1.00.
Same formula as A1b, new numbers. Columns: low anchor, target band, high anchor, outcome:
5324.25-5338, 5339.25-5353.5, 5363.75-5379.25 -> -0.02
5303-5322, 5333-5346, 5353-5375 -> 0.01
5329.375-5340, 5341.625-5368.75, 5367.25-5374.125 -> -0.05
